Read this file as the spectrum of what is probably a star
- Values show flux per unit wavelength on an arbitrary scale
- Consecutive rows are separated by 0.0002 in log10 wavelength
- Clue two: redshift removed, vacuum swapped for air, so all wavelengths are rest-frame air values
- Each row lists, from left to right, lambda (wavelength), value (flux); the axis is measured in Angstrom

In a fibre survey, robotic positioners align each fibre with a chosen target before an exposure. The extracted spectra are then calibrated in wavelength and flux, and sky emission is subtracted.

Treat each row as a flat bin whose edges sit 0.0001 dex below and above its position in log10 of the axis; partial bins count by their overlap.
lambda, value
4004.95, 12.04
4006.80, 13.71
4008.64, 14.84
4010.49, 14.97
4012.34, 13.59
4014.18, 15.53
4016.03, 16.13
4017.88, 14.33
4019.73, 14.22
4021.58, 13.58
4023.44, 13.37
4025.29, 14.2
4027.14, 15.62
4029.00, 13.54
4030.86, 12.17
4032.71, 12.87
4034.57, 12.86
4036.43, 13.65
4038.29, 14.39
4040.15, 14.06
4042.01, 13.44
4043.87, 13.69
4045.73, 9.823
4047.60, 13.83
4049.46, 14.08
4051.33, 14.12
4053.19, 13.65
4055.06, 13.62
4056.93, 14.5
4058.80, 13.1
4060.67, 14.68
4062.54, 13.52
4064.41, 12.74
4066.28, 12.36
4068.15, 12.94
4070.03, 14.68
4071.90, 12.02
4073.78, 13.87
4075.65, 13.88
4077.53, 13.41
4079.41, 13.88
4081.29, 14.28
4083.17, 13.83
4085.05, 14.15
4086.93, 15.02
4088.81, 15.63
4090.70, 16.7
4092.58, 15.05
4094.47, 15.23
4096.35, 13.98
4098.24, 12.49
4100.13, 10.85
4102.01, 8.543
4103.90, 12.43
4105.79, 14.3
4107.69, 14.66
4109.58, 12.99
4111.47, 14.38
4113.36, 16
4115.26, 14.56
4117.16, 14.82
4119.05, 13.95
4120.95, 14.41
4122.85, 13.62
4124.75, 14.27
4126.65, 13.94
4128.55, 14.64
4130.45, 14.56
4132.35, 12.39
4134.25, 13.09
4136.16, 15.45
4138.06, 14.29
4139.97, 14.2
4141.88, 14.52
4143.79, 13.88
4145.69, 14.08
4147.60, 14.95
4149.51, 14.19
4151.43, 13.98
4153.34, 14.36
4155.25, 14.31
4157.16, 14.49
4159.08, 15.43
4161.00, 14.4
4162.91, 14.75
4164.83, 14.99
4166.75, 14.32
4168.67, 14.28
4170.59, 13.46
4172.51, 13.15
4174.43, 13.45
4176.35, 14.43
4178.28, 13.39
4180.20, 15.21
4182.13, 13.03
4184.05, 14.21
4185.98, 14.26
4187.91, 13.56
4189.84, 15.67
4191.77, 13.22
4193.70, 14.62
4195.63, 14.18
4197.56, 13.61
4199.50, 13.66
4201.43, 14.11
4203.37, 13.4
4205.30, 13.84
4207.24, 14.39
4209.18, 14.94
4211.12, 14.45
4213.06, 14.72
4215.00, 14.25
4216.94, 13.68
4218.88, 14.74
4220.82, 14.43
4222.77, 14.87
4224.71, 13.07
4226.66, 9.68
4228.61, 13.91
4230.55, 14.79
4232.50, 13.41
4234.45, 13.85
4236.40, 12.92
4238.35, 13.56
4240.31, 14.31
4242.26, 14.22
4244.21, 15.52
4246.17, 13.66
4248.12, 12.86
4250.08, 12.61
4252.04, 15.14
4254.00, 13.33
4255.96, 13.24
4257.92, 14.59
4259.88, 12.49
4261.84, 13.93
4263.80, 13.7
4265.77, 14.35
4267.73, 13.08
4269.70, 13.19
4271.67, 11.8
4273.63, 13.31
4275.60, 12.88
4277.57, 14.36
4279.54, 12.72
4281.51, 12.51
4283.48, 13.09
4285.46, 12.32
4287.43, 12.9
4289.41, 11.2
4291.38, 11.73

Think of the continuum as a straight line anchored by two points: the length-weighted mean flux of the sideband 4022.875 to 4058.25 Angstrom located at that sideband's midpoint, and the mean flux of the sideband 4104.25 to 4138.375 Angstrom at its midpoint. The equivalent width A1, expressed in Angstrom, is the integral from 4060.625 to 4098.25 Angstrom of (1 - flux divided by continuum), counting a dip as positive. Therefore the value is -0.5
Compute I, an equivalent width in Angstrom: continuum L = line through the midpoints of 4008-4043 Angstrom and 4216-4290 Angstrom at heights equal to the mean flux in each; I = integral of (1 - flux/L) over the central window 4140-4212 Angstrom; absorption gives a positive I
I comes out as -2.9 Angstrom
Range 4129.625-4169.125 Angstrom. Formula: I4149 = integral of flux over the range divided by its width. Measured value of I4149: 14.3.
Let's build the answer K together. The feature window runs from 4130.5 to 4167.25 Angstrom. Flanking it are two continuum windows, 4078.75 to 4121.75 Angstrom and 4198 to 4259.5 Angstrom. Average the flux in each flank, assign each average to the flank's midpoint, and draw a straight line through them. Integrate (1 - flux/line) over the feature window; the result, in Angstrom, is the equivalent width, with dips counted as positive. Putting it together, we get -1.0 Angstrom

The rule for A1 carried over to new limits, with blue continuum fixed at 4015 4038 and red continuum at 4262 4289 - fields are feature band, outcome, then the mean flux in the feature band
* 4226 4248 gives -0.7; 13.7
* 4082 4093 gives -1.1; 15.1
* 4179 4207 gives -1.5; 14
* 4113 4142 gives -1.5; 14.2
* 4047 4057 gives -0.1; 13.9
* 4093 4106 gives 1.1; 12.6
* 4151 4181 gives -1.9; 14.3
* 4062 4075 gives 0.6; 13.2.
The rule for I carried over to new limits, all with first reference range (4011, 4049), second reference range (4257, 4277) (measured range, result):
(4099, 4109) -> 1.1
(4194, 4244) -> -1.8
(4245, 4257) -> -0.1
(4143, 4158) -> -0.8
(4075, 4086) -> -0.2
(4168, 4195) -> -1.0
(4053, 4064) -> -0.1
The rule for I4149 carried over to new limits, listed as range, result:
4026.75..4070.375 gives 13.5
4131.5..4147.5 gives 14.1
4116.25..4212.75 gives 14.2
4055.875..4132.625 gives 13.8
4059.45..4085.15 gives 13.6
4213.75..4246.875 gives 13.8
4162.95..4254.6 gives 14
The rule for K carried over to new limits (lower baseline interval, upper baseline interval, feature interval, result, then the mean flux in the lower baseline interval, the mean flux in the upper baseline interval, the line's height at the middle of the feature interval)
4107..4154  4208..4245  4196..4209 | 0.1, 14.2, 14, 14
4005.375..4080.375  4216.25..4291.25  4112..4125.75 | -0.9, 13.7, 13.4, 13.6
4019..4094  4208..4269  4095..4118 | 0.7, 13.8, 13.8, 13.8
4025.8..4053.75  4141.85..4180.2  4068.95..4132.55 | -0.4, 13.5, 14.3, 13.9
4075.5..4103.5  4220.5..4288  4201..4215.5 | -0.8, 13.8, 13.4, 13.5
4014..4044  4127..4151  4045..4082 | 1.5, 13.9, 14.2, 14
